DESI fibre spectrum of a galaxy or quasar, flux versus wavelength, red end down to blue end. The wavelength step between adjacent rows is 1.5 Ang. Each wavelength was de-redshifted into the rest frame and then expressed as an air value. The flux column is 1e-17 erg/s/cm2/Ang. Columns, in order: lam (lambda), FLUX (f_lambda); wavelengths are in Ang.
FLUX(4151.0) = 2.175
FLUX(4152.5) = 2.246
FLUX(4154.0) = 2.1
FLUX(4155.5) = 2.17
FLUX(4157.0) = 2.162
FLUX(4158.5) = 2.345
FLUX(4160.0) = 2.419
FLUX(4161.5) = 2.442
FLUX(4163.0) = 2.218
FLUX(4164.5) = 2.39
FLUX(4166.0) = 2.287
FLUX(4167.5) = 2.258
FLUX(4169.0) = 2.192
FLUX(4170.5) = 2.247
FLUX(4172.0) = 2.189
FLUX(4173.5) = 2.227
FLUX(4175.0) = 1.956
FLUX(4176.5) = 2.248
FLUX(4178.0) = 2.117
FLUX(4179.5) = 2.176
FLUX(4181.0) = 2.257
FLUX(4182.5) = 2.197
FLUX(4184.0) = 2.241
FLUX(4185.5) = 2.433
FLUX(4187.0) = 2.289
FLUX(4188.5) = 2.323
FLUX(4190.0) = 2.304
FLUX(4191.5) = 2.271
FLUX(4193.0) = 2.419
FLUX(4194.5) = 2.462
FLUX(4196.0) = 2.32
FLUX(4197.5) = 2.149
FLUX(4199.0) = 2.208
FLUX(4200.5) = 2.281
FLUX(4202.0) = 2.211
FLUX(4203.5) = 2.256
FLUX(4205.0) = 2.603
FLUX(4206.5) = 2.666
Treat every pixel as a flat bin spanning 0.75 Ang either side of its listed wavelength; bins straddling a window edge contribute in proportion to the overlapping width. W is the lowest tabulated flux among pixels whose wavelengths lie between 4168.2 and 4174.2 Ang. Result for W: 2.189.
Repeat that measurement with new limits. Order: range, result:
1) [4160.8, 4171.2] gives 2.192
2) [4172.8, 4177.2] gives 1.956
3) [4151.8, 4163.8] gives 2.1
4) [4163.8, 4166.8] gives 2.287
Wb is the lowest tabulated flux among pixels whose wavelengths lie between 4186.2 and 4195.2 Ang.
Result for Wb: 2.271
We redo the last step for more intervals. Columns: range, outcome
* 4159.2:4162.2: 2.419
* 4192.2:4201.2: 2.149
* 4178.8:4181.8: 2.176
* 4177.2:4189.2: 2.117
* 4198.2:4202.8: 2.208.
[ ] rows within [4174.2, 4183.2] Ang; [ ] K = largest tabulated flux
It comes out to 2.257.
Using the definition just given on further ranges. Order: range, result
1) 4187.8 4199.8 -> 2.462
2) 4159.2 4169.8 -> 2.442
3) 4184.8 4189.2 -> 2.433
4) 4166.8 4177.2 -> 2.258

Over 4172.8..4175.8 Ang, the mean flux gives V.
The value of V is 2.09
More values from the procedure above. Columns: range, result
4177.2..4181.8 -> 2.18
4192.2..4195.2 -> 2.44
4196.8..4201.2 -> 2.21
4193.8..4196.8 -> 2.39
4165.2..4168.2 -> 2.27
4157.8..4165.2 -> 2.36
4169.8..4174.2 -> 2.22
